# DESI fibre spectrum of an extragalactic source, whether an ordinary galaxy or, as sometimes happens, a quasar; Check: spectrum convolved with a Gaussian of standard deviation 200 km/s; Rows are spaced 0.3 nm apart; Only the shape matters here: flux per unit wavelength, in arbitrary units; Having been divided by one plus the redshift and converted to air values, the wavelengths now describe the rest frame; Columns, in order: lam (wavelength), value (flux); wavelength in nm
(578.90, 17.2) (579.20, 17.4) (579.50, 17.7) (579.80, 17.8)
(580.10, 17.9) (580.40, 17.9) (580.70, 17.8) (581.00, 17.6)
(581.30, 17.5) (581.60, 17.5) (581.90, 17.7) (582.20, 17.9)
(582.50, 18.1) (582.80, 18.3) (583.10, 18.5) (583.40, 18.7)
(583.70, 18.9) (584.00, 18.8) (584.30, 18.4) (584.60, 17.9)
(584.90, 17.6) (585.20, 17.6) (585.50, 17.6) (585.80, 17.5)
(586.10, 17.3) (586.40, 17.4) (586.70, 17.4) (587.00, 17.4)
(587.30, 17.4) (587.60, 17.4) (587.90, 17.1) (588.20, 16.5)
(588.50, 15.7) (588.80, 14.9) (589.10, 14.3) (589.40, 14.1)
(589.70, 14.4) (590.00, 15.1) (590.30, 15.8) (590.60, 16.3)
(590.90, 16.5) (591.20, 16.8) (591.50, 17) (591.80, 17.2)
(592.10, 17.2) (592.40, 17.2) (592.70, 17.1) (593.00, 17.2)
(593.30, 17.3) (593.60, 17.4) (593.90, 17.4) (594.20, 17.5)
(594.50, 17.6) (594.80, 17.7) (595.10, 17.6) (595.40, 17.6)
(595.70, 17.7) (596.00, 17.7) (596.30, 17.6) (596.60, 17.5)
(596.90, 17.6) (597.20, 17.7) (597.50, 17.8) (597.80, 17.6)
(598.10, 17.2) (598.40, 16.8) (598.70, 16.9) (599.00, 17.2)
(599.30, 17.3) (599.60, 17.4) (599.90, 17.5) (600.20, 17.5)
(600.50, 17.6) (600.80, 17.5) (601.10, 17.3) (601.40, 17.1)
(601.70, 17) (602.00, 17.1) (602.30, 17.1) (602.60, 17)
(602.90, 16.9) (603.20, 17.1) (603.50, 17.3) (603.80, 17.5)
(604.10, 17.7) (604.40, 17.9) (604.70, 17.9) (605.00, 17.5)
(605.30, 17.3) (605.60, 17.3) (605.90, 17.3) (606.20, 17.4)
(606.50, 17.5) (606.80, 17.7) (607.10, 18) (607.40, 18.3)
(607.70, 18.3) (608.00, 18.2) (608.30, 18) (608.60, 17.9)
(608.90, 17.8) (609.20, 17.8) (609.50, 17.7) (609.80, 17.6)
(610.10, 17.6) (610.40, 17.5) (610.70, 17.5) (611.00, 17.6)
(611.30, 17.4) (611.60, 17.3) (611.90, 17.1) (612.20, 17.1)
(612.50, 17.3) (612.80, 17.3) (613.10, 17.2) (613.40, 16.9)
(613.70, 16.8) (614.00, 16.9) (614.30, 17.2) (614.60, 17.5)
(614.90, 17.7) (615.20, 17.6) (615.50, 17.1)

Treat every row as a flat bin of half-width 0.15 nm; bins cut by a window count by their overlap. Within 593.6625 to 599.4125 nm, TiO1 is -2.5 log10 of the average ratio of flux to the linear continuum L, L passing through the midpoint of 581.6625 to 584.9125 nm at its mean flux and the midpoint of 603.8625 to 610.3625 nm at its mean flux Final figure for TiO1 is 0.031 mag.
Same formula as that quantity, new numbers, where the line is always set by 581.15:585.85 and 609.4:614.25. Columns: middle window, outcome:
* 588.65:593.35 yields 0.11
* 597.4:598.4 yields 0.02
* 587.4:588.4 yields 0.06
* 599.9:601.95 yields 0.02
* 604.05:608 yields -0.02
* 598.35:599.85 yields 0.03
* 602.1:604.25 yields 0.02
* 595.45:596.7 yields 0.01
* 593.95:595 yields 0.01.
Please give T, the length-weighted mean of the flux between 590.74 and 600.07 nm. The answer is 17.3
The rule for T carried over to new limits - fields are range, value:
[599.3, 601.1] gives 17.5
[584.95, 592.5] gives 16.5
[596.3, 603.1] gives 17.3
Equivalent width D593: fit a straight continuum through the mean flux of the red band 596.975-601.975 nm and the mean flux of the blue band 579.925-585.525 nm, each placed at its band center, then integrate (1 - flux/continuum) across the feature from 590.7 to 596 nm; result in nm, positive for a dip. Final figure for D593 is 0.09 nm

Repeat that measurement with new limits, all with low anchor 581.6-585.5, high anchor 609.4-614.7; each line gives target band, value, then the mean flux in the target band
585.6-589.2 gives 0.26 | 16.7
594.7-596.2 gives 0.01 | 17.7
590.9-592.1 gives 0.06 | 17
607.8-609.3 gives -0.05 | 18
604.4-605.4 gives -0.01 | 17.6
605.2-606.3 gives 0.01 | 17.3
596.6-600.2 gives 0.07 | 17.4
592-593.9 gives 0.07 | 17.2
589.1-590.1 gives 0.19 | 14.5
